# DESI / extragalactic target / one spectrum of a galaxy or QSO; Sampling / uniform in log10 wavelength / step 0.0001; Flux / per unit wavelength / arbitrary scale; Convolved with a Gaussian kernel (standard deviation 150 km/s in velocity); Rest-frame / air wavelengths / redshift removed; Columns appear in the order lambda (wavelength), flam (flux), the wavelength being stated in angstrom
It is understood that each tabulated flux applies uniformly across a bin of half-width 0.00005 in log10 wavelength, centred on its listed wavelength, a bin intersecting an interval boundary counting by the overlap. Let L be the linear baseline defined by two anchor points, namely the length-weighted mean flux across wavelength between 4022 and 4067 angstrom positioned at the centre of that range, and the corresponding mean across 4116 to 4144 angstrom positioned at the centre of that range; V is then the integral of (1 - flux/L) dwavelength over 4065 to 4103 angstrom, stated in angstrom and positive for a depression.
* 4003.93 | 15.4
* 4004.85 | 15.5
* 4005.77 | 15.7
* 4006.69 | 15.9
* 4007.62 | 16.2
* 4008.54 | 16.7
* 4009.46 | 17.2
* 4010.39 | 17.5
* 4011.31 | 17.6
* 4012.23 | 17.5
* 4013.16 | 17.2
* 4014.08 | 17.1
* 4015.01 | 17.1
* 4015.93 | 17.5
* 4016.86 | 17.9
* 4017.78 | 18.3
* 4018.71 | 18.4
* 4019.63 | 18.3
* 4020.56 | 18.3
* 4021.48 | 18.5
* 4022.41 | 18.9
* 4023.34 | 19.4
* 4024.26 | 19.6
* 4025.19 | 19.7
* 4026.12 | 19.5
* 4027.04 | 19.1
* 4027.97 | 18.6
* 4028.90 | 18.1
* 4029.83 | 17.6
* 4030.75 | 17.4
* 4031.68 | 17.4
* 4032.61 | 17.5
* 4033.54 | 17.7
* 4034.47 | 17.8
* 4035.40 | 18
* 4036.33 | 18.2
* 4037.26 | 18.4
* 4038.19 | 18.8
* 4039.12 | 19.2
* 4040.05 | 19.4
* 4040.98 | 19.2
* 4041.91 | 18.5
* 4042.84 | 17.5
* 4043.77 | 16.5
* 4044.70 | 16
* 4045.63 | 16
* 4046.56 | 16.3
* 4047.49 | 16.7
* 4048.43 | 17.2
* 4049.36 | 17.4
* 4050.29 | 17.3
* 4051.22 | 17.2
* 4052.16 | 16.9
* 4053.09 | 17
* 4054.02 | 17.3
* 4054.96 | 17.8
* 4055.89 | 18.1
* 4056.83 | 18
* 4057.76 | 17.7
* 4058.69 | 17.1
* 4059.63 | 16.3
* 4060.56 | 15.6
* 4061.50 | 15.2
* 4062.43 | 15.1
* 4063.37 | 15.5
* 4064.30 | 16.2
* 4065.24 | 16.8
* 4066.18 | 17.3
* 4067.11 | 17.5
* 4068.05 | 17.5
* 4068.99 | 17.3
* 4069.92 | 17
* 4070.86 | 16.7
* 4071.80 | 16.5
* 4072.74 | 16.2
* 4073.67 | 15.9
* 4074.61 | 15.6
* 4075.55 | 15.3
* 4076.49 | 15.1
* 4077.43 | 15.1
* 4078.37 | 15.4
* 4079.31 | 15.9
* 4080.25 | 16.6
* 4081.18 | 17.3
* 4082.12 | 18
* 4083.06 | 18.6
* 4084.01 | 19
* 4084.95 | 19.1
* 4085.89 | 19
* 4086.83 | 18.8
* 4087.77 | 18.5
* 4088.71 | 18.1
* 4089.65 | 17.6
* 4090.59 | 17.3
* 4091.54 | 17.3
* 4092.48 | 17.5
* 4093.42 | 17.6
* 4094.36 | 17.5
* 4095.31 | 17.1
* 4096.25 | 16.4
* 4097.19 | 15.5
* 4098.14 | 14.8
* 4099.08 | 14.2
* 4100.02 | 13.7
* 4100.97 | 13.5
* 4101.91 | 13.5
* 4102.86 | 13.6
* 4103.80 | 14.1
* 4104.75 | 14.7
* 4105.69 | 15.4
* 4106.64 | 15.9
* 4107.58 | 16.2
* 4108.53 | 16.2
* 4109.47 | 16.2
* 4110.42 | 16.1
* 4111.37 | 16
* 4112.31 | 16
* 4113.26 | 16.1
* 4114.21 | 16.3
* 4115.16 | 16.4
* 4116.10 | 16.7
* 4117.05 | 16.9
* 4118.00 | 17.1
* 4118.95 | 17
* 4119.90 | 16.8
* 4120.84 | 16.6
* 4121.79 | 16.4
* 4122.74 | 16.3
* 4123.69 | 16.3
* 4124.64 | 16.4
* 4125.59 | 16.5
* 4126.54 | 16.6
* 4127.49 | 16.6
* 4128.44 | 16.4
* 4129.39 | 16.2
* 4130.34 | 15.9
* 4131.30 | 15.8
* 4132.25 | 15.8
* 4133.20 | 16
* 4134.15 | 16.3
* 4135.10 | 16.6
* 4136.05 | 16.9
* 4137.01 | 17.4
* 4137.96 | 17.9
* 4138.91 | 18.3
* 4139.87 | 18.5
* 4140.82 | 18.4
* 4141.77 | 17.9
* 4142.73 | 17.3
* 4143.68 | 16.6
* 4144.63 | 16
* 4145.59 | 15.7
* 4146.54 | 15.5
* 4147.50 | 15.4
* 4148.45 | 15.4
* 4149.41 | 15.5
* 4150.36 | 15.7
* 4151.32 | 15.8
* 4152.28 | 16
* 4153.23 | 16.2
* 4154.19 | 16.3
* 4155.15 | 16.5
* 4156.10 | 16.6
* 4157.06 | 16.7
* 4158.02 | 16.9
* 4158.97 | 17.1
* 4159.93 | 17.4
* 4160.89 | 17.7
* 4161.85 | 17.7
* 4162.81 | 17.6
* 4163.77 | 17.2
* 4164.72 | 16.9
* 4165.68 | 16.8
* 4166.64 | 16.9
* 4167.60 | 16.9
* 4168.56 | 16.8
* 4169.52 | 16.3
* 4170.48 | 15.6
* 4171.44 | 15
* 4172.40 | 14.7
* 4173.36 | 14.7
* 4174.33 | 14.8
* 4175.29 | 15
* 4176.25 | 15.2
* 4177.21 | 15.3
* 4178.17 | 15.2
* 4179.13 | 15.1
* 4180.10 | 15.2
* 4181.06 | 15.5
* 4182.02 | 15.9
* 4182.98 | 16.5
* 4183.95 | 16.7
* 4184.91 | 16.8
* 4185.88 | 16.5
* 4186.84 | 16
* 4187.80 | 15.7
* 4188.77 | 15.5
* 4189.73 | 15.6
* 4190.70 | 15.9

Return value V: 1.3 angstrom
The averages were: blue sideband 17.6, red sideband 16.8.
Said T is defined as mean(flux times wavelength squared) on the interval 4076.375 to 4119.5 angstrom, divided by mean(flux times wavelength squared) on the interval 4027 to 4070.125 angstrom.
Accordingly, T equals 0.97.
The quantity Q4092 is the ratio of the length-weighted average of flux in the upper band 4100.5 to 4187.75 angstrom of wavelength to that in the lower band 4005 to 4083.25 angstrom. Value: 0.9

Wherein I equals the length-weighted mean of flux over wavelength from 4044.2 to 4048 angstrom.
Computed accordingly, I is 16.3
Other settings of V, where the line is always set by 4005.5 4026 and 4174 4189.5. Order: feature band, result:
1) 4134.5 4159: -0.77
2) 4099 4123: 1.27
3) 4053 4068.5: 0.37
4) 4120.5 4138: -0.08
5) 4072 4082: 0.64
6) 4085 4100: -0.24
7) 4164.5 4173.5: -0.13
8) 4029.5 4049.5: -0.20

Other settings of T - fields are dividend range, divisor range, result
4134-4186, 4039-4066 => 1.01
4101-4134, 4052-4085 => 0.98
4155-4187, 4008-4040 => 0.96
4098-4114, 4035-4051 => 0.88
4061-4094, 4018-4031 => 0.93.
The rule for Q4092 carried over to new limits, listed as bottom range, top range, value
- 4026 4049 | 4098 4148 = 0.91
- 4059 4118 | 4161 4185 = 0.98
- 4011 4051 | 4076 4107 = 0.91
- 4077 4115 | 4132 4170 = 1.02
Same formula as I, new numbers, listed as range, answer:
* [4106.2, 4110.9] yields 16.1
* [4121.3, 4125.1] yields 16.3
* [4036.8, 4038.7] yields 18.6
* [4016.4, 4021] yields 18.2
